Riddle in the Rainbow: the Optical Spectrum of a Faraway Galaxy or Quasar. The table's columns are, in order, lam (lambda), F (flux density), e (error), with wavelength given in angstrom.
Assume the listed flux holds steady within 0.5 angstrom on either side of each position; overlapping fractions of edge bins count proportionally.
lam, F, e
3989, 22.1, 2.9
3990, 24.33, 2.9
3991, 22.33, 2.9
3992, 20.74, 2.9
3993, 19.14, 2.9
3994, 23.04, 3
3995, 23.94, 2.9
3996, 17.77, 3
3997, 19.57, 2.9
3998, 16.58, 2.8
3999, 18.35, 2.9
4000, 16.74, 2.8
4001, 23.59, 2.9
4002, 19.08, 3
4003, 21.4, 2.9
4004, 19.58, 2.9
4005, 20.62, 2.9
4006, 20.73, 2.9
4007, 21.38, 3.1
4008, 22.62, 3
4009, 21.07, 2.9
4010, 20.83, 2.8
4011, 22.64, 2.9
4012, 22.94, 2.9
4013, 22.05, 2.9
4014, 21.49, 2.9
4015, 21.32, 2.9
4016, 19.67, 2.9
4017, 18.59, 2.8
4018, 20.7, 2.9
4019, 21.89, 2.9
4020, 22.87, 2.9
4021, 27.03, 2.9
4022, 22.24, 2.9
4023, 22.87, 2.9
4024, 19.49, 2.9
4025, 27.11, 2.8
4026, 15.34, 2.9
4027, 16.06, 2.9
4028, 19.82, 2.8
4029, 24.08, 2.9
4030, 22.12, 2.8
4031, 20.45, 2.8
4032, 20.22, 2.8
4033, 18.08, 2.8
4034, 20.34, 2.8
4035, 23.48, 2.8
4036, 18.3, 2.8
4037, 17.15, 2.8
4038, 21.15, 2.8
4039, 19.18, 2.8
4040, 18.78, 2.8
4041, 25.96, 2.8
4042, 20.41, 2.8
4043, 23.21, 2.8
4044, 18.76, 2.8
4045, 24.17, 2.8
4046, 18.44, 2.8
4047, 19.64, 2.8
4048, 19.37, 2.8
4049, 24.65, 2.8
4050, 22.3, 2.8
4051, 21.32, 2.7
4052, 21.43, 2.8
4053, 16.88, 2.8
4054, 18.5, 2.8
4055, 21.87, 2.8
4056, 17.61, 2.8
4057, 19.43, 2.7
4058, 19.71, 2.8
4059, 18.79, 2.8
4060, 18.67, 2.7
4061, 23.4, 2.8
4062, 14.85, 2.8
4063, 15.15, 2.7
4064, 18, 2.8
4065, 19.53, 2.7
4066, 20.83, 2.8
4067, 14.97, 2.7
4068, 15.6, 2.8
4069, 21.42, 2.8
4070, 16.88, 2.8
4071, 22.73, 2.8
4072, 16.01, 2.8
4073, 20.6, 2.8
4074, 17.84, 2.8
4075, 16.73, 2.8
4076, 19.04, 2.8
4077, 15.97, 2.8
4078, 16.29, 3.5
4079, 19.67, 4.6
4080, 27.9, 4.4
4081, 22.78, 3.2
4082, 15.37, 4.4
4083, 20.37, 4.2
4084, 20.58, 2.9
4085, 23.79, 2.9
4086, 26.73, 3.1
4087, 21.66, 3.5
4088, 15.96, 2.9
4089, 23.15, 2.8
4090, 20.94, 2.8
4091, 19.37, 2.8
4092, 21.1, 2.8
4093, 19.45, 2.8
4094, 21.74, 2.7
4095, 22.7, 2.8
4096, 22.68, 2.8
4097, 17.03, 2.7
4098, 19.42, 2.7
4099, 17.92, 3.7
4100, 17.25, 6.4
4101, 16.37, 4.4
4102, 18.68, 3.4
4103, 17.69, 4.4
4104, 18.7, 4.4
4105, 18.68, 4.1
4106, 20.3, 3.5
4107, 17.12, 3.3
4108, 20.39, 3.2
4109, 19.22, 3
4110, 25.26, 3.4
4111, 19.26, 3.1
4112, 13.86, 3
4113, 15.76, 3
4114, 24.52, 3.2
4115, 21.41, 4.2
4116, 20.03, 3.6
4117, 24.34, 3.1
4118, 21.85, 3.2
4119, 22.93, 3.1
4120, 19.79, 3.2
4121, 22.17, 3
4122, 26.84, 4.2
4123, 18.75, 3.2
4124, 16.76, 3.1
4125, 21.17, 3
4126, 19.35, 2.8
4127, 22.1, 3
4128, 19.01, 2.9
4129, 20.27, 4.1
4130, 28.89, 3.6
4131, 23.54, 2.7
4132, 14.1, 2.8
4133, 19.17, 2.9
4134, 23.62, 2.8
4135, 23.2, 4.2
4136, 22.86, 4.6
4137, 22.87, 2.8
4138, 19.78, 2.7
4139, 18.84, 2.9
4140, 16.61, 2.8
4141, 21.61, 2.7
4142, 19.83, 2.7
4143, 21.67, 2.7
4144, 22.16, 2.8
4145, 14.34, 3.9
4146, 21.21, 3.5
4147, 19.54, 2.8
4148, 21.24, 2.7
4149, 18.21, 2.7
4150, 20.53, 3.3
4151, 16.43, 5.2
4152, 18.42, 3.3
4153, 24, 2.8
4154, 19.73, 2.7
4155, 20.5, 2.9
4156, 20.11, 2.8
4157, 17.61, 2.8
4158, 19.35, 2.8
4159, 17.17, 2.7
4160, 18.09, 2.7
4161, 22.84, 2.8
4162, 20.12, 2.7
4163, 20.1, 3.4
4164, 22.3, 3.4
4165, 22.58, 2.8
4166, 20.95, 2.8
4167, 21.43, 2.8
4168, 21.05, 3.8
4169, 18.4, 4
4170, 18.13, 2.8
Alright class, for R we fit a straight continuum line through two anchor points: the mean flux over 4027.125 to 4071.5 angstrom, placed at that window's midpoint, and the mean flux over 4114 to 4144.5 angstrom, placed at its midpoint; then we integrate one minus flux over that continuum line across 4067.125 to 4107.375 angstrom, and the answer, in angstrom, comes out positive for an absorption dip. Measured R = 1.90 angstrom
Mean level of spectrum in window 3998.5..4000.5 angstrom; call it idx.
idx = 17.5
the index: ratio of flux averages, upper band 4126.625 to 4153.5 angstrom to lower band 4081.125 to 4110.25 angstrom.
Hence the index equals 1.03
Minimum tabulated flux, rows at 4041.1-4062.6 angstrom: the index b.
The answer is 14.85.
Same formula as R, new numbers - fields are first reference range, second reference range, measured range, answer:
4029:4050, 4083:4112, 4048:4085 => 2.0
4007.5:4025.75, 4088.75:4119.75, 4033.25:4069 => 2.4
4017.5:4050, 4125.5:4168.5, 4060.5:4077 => 2.0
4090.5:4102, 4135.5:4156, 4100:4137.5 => -1.5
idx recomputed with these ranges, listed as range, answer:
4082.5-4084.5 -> 20.5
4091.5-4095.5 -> 21.2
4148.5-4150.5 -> 19.4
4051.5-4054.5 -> 18.9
